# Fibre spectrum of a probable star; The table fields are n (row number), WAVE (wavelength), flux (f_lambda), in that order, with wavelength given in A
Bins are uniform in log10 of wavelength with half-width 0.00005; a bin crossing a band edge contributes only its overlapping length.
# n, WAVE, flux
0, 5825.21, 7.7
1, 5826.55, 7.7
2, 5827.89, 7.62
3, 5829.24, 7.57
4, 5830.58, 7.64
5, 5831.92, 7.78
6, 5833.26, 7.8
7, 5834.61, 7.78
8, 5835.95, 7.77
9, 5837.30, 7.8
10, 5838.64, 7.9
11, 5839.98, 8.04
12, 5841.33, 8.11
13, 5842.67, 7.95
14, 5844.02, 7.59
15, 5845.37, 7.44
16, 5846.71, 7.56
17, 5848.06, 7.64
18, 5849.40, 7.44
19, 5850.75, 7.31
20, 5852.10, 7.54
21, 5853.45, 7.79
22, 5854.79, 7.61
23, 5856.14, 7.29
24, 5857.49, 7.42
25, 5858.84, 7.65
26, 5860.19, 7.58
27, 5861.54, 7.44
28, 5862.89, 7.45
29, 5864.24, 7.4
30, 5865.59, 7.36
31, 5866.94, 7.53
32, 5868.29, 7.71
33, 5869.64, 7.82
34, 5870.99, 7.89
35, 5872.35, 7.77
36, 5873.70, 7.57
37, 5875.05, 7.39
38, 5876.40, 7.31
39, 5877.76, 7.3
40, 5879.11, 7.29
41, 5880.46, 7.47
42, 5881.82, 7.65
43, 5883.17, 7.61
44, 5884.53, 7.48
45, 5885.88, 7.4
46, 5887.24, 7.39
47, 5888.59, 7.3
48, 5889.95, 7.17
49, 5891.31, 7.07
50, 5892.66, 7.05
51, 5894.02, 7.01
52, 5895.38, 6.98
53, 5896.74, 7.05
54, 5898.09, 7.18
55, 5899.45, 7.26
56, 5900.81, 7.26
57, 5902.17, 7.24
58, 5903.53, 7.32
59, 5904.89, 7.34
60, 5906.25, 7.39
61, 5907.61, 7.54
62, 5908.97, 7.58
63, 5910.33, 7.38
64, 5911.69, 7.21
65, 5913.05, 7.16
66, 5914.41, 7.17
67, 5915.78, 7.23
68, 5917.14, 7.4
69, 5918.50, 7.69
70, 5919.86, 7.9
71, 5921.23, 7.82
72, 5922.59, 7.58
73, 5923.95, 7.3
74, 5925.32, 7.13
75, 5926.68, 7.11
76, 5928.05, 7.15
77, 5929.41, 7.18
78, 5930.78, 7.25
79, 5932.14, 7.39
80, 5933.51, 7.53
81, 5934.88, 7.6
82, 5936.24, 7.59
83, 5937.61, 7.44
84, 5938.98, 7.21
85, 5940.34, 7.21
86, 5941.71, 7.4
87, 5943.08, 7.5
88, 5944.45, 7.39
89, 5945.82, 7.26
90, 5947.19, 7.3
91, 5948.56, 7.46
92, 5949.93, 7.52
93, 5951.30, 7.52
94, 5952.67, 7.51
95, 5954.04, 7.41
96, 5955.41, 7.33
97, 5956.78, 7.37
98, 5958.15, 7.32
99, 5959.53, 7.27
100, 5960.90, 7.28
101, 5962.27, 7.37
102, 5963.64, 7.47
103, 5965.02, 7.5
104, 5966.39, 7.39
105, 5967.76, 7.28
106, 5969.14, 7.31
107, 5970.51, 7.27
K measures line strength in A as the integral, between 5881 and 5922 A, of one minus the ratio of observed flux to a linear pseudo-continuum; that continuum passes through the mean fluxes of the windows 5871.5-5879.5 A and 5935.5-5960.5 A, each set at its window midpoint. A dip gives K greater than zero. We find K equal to 0.47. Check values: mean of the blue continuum 7.45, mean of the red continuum 7.39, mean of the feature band 7.34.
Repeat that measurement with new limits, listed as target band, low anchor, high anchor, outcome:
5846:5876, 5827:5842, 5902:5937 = 0.5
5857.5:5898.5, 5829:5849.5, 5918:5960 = 1.1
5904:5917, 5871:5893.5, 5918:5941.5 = 0.1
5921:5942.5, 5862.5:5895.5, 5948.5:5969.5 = 0.1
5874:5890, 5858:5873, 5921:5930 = 0.2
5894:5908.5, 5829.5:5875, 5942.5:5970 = 0.5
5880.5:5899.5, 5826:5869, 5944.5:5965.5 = 0.7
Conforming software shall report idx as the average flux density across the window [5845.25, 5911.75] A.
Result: 7.42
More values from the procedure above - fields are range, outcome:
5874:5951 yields 7.35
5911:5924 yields 7.46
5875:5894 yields 7.34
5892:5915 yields 7.24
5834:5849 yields 7.78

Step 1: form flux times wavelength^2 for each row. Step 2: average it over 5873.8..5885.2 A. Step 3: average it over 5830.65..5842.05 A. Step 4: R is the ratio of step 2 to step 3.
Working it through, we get 1.0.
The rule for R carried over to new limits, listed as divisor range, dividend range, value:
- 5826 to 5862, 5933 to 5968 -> 1.00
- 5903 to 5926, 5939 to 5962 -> 1.01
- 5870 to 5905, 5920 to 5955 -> 1.03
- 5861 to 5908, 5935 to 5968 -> 1.02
